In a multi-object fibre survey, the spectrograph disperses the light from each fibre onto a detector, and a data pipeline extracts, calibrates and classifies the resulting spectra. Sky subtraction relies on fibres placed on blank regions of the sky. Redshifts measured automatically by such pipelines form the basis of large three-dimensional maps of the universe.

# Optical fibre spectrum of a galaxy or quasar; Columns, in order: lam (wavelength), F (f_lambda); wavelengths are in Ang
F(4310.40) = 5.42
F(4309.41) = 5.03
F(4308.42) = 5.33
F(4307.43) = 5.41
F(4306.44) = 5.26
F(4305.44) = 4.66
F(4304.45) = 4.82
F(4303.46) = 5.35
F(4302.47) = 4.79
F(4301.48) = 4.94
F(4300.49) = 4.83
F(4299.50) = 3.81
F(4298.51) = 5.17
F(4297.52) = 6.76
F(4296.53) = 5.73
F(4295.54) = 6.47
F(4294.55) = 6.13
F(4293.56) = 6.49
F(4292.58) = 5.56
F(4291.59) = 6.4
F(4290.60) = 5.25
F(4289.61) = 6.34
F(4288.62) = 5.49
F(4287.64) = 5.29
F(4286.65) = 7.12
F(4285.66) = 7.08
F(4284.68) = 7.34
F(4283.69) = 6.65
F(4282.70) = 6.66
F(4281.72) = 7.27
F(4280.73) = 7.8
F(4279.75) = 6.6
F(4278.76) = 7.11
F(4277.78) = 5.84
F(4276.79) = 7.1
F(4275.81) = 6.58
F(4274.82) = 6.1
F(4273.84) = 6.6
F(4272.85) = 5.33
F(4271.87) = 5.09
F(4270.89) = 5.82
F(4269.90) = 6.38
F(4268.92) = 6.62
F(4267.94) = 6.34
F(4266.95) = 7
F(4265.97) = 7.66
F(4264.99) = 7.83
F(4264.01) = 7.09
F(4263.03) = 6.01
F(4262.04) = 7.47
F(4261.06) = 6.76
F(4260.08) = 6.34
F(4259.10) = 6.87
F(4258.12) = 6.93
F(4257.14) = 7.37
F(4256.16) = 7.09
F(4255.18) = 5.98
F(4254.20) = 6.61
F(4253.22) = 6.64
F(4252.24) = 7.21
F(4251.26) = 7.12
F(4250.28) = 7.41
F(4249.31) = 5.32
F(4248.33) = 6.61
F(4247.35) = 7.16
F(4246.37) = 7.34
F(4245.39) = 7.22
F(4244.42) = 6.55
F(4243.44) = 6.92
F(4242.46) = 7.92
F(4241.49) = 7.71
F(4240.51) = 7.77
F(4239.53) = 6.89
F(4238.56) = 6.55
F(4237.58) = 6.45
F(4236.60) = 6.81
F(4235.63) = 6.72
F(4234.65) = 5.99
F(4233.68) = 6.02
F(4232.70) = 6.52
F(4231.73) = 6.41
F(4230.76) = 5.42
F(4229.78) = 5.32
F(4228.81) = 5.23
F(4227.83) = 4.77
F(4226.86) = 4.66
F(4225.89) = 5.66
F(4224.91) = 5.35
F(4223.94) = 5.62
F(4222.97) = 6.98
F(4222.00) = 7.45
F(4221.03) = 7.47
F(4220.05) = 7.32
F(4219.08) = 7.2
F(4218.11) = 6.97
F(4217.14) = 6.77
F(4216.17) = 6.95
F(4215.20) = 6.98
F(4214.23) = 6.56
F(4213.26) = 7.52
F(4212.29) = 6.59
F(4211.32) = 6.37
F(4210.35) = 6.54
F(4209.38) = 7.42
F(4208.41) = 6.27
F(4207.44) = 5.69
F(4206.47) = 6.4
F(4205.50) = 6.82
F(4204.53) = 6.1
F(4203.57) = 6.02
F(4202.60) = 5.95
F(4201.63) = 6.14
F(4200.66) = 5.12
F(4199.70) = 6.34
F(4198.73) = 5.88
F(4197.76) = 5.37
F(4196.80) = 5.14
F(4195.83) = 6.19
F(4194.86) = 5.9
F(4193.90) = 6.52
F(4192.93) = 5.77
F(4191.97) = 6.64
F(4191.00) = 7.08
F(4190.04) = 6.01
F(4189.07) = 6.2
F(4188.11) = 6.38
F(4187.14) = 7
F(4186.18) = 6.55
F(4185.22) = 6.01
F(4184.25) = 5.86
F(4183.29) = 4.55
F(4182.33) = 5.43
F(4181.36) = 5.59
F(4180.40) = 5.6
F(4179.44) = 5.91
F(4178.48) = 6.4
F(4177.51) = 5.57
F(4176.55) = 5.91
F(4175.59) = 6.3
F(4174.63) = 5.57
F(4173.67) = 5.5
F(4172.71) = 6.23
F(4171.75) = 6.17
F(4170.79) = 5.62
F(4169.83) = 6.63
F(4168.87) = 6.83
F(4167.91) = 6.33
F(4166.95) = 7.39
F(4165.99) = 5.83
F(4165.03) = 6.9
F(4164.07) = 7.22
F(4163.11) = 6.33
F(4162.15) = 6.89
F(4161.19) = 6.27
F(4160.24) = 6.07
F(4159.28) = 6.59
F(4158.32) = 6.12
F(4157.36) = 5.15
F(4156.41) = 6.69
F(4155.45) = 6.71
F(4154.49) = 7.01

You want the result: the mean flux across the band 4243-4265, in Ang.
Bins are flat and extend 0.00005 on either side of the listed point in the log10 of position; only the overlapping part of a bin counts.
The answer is 6.84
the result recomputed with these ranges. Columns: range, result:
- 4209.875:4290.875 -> 6.6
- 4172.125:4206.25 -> 5.99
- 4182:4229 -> 6.25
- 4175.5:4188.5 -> 5.92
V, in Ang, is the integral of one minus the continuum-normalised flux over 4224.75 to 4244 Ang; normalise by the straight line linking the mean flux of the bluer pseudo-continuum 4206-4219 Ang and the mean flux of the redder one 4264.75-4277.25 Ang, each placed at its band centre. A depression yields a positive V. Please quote 1.0 Ang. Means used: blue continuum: 6.71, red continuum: 6.47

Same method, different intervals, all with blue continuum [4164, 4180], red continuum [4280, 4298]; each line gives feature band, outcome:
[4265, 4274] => 0.0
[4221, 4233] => 0.9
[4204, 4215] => -0.5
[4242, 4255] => -1.1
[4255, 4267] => -1.1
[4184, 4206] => 0.5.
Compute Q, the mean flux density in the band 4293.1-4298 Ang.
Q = 6.31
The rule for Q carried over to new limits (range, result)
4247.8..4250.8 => 6.47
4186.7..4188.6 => 6.68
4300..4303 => 4.86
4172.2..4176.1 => 5.91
